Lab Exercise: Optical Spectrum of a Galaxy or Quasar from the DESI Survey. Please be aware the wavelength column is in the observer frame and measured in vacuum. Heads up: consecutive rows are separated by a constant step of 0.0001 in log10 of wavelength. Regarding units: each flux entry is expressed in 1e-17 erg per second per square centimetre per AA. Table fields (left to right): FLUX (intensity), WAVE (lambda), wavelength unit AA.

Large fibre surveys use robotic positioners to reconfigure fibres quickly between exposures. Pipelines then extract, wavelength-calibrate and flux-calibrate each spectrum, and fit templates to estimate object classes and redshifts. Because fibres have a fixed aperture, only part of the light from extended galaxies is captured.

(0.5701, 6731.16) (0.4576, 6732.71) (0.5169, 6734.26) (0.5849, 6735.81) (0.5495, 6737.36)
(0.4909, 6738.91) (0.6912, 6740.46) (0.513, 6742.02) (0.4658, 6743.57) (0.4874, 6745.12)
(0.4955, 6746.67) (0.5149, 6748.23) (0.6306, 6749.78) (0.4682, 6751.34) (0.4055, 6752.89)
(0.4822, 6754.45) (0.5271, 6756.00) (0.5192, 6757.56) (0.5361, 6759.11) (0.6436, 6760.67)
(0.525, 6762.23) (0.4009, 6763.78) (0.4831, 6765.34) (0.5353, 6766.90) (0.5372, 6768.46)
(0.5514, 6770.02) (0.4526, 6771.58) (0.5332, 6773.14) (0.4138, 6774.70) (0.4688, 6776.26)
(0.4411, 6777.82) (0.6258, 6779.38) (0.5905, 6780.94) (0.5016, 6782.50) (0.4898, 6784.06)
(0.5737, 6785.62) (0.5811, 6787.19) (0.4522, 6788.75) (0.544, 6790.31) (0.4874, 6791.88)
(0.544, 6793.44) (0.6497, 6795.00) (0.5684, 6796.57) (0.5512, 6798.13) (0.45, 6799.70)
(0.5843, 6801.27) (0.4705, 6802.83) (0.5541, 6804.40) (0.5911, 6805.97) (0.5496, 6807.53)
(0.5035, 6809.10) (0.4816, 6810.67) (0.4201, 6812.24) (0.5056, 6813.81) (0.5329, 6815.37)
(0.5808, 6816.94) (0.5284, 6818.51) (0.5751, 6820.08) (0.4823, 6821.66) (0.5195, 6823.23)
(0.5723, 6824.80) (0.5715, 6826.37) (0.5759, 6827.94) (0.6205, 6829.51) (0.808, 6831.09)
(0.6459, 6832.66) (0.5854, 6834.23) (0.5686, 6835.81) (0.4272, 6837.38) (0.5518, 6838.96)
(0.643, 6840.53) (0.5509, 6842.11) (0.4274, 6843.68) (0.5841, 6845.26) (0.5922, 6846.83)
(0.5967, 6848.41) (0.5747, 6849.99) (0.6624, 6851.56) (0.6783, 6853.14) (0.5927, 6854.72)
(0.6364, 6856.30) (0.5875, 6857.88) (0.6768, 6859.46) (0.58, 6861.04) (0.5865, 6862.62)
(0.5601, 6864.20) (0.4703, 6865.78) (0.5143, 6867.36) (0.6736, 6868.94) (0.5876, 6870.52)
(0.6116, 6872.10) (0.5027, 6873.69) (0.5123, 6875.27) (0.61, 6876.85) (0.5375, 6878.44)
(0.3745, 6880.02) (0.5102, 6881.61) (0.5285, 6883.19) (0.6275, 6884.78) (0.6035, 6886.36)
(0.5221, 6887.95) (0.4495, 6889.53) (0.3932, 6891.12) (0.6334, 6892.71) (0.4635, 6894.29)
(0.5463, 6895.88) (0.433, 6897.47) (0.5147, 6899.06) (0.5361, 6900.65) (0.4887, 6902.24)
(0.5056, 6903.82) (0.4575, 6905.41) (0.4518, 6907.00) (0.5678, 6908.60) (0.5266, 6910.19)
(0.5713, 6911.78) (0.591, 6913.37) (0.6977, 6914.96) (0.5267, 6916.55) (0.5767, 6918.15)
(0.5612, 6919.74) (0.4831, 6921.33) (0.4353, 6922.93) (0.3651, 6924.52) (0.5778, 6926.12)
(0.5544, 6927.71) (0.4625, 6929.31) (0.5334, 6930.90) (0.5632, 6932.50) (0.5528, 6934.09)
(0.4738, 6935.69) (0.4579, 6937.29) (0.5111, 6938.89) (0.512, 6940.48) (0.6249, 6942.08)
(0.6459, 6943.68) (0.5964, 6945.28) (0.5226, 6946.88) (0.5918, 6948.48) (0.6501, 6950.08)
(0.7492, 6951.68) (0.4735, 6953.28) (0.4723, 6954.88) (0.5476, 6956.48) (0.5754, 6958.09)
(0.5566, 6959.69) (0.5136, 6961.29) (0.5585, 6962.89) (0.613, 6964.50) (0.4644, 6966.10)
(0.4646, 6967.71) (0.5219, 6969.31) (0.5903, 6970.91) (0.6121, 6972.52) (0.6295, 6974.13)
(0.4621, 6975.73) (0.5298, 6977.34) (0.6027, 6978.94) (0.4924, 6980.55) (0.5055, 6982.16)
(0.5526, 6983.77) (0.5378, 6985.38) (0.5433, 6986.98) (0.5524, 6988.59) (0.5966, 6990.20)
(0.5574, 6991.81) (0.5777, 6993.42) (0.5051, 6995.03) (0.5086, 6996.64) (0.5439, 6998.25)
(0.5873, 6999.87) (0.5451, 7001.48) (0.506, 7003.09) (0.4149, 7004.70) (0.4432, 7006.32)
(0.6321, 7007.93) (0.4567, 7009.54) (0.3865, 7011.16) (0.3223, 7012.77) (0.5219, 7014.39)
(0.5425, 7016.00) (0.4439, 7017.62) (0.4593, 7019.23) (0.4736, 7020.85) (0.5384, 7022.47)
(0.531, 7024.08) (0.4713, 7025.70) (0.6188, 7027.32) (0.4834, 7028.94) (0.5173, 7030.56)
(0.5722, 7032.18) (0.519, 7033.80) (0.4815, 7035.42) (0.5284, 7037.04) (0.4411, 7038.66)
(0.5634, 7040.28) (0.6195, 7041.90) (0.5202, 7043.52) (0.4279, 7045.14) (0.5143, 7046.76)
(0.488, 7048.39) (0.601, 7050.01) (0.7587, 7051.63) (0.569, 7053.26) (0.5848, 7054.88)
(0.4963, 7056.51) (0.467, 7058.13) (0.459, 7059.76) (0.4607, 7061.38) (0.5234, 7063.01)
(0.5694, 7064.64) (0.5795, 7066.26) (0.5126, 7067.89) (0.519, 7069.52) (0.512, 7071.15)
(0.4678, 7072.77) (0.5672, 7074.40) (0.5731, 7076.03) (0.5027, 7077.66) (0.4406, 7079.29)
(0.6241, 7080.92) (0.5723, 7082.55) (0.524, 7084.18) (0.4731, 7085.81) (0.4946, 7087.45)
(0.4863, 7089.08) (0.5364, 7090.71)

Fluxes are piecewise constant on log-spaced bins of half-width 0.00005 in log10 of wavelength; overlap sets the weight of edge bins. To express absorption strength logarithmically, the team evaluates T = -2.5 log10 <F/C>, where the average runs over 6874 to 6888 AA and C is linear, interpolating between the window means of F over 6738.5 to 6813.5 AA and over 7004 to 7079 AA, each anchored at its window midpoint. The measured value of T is -0.04 mag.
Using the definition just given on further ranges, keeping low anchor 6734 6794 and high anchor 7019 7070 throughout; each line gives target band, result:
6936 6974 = -0.07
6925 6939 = 0.01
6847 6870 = -0.15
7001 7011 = 0.08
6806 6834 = -0.08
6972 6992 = -0.05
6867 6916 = -0.02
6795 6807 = -0.05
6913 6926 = -0.01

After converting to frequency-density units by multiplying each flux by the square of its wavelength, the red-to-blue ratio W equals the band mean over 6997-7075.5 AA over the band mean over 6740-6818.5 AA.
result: 1.07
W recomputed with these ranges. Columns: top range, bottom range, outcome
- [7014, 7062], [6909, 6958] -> 0.98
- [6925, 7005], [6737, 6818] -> 1.10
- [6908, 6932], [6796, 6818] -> 1.06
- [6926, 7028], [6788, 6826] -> 1.06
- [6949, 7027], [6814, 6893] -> 0.97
